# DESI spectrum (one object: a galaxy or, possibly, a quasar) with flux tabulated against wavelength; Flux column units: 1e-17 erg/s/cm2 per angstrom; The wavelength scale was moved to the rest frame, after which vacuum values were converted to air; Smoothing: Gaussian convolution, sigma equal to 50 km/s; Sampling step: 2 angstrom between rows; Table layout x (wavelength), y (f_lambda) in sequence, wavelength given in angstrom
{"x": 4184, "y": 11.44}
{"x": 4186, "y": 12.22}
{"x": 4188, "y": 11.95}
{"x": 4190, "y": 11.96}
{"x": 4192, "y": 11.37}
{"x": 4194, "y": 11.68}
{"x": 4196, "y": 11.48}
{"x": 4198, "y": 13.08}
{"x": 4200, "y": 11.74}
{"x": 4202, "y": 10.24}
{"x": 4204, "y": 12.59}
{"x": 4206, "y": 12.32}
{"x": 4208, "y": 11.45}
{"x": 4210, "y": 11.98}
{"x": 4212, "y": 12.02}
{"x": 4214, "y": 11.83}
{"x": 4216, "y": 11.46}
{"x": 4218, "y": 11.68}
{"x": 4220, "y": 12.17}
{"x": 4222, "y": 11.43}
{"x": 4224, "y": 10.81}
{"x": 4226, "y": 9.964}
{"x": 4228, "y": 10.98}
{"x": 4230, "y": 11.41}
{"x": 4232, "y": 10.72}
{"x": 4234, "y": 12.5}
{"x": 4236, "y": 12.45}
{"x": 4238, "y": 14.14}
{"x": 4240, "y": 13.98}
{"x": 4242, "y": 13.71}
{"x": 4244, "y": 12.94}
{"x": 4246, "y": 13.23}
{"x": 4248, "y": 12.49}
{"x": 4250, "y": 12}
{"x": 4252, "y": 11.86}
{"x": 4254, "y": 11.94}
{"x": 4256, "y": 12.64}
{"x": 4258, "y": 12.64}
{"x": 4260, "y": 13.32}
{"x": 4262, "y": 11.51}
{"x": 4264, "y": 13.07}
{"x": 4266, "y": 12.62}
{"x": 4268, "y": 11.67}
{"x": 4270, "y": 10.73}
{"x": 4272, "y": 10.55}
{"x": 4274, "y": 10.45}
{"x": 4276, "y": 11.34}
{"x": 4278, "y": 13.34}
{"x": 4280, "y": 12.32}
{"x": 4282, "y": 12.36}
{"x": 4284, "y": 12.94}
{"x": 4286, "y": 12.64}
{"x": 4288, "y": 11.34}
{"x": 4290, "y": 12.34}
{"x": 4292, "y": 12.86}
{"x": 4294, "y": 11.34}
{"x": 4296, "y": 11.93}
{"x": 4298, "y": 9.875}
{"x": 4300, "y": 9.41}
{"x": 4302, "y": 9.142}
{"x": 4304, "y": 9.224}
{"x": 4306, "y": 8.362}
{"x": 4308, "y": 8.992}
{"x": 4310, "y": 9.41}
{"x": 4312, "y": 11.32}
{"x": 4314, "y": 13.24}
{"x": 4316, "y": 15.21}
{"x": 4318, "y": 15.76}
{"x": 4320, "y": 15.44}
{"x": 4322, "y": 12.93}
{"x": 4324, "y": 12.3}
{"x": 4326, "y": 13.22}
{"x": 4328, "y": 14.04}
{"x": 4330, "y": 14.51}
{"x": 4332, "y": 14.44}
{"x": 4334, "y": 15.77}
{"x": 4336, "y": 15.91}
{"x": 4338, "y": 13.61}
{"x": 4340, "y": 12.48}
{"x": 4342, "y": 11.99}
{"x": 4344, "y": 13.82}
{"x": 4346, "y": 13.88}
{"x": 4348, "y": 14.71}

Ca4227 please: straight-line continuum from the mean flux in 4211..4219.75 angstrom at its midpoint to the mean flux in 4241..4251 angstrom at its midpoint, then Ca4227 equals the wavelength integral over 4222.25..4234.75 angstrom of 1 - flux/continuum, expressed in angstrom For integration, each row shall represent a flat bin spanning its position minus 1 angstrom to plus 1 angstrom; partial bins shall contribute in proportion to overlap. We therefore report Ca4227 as 1.2 angstrom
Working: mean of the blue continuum 11.8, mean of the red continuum 12.9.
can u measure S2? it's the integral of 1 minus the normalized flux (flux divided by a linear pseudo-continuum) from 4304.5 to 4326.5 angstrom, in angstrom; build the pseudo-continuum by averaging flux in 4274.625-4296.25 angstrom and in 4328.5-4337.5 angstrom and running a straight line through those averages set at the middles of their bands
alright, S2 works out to 2.73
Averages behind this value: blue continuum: 12.2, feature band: 12.3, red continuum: 15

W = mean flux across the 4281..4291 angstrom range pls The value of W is 12.3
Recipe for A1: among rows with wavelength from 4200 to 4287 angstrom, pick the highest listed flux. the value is 14.14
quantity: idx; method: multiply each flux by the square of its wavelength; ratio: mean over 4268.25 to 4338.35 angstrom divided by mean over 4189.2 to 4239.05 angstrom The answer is 1.09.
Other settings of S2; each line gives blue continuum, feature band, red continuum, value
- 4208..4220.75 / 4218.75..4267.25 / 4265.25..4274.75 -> -3.3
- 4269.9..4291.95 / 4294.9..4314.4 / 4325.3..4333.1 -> 4.5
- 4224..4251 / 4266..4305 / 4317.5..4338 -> 5.8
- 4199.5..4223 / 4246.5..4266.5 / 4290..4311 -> -2.7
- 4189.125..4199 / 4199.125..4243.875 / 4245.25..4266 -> 0.9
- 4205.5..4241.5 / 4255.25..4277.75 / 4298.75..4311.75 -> -3.0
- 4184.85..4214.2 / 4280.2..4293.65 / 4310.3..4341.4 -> 0.9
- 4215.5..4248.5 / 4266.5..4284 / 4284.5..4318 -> -0.2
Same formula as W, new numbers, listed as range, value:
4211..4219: 11.7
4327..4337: 14.9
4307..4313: 9.91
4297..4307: 9.2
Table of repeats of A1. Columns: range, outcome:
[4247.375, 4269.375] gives 13.32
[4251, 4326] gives 15.76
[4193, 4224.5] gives 13.08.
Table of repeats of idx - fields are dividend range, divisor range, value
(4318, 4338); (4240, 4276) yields 1.21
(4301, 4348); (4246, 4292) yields 1.09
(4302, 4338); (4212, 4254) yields 1.11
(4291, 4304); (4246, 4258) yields 0.88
